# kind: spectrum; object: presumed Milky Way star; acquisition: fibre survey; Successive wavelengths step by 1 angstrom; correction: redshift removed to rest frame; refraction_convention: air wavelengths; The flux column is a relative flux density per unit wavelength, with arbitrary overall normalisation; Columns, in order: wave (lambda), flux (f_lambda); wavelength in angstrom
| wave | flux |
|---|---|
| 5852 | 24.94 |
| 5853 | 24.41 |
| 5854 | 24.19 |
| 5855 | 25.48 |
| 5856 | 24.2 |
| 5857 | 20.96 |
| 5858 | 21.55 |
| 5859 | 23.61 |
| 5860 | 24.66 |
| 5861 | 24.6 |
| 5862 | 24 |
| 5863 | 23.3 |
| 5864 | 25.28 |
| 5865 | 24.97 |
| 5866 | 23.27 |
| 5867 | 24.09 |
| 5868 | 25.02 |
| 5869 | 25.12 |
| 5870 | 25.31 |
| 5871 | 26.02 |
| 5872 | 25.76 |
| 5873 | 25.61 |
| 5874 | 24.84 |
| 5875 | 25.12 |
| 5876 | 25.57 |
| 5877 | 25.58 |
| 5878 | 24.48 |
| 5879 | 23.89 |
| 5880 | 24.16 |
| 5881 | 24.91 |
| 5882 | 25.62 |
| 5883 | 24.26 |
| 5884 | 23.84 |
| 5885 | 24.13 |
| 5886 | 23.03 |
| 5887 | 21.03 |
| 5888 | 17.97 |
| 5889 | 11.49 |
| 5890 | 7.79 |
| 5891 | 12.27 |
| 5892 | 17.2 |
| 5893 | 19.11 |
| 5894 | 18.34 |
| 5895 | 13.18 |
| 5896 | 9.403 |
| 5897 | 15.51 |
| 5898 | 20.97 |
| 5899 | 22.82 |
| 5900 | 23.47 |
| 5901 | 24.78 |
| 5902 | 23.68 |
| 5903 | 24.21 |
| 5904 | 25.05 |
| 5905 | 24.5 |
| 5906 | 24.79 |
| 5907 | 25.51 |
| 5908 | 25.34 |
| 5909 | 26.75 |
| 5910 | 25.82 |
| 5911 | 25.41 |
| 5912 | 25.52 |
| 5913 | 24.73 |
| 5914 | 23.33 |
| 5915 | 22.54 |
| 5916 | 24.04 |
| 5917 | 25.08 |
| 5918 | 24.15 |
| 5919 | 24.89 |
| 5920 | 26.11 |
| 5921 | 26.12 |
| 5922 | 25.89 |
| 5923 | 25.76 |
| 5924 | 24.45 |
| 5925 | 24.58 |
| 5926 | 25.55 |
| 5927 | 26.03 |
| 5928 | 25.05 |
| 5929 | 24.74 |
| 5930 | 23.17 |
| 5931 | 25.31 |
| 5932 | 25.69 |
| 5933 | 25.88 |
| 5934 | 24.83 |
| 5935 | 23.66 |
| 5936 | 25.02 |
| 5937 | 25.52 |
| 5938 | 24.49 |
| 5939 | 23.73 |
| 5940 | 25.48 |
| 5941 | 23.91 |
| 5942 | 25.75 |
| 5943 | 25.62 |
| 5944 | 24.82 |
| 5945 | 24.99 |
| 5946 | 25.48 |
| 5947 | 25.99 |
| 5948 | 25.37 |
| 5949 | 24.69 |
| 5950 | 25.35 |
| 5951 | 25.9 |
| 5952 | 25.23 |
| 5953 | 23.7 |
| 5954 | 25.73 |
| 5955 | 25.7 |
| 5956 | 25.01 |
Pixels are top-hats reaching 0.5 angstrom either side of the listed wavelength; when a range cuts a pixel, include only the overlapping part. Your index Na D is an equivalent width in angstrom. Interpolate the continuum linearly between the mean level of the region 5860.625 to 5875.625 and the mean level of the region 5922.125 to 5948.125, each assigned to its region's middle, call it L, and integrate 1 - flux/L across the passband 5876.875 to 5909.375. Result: 5.0 angstrom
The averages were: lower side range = 24.8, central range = 21.1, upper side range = 25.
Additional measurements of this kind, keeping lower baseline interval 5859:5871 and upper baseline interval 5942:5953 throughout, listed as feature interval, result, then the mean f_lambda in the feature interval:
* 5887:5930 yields 4.68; 22.2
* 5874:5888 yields 0.34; 24.1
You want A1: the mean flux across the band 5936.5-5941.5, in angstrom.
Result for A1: 24.6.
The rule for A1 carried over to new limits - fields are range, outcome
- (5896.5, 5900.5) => 20.7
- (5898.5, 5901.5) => 23.7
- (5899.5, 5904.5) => 24.2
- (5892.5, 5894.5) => 18.7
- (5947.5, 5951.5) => 25.3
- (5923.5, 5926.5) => 24.9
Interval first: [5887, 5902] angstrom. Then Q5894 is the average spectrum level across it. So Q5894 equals 17.1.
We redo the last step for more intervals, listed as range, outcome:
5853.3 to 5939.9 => 23.4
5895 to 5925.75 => 23.7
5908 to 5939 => 25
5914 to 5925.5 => 24.8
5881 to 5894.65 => 19.1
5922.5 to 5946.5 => 25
